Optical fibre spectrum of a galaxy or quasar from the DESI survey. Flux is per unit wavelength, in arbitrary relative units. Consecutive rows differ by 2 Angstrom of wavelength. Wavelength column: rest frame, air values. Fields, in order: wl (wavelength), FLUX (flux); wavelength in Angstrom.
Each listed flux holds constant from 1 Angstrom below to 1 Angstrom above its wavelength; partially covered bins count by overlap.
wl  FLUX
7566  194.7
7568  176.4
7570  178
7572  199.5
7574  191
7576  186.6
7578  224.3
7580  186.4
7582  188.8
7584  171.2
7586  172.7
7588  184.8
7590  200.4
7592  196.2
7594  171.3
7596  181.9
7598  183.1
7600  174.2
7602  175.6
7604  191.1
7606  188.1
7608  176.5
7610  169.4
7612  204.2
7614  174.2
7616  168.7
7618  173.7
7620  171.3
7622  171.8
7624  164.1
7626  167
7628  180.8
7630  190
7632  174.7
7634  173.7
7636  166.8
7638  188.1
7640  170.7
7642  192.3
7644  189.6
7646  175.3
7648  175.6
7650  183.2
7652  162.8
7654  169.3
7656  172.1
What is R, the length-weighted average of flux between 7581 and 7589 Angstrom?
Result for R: 179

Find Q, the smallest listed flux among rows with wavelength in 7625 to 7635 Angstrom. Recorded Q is 167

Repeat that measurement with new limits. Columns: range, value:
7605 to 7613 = 169.4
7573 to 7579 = 186.6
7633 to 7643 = 166.8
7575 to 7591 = 171.2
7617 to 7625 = 164.1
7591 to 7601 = 171.3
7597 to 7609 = 174.2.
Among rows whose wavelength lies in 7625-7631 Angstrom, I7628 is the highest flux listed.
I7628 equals 190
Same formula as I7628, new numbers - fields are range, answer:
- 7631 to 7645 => 192.3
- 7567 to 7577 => 199.5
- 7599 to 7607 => 191.1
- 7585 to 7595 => 200.4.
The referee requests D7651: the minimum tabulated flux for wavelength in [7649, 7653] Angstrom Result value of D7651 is 162.8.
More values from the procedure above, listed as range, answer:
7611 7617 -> 168.7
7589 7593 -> 196.2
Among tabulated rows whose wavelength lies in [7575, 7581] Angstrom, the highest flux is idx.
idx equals 224.3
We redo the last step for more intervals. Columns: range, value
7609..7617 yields 204.2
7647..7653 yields 183.2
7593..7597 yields 181.9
